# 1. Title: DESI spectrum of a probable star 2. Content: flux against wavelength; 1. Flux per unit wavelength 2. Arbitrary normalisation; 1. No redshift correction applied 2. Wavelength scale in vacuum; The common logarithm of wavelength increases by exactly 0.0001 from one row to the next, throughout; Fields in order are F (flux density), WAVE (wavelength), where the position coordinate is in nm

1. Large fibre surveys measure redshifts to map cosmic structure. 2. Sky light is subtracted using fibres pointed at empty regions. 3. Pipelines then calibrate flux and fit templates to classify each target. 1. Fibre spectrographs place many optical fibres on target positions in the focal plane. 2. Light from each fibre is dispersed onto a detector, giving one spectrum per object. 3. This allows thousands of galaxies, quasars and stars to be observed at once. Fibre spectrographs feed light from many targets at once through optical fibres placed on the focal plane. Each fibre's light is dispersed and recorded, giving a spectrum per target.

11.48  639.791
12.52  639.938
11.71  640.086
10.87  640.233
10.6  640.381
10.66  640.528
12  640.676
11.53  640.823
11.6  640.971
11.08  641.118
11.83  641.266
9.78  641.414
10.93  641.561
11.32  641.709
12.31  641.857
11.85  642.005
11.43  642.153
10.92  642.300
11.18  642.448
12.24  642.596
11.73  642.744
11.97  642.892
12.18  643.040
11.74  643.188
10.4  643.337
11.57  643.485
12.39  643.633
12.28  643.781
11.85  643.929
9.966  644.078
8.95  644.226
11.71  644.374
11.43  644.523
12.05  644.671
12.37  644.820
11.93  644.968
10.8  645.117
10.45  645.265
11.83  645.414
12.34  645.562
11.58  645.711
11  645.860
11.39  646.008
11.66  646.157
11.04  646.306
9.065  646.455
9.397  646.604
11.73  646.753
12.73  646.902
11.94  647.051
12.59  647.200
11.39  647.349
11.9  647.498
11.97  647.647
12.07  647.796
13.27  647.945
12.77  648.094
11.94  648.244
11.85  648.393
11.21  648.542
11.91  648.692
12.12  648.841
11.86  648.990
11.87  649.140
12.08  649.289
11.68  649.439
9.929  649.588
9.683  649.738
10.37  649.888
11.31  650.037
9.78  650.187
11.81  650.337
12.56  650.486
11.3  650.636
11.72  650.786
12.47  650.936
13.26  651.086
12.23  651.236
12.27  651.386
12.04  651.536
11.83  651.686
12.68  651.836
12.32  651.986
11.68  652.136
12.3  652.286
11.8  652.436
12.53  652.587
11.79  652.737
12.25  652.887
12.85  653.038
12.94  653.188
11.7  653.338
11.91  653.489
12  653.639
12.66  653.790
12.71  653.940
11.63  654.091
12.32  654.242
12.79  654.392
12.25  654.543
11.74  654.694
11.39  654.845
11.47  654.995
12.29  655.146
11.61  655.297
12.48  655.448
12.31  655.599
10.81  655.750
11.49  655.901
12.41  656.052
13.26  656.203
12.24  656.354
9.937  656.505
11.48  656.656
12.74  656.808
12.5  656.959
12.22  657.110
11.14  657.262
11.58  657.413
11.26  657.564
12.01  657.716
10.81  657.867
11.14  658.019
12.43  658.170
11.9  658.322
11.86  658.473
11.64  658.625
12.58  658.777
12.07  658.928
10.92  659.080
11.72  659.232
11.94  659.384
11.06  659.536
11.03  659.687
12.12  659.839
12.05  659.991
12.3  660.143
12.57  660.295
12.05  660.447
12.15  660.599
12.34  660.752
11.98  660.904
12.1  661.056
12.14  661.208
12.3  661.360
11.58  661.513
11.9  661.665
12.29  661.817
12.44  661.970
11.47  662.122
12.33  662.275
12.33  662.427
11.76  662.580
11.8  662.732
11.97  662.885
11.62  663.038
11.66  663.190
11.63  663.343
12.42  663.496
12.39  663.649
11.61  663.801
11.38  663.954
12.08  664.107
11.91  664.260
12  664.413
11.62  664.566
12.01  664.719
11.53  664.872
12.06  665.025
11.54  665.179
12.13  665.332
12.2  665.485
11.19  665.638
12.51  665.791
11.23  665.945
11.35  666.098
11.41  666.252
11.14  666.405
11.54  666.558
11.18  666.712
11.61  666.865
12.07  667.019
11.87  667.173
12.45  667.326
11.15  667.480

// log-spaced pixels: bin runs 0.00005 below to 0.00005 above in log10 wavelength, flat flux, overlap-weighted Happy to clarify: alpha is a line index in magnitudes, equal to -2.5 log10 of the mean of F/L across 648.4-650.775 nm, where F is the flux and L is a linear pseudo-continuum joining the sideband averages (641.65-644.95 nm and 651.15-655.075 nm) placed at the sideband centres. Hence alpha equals 0.06 mag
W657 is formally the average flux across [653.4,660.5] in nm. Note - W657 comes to 11.9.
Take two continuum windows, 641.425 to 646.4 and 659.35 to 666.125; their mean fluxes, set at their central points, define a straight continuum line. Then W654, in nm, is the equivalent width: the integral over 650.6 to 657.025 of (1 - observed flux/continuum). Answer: -0.23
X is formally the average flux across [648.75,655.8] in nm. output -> 11.9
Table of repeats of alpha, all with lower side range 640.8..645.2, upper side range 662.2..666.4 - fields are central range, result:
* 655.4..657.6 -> -0.02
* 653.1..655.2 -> -0.04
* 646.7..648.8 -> -0.05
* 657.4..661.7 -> -0.01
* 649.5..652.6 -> -0.01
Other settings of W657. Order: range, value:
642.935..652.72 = 11.6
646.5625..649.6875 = 11.8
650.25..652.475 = 12.1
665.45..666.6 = 11.6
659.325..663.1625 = 12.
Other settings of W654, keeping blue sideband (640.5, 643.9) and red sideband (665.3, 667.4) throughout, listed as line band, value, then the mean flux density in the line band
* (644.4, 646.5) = 0.030 nm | 11.4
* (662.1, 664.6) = -0.046 nm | 11.9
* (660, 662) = -0.084 nm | 12.2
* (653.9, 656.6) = -0.073 nm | 11.9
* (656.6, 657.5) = -0.024 nm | 11.9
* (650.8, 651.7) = -0.058 nm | 12.3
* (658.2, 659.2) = -0.018 nm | 11.8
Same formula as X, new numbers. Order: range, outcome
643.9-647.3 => 11.3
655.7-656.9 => 11.8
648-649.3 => 12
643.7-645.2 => 11.3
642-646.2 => 11.5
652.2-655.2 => 12.2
